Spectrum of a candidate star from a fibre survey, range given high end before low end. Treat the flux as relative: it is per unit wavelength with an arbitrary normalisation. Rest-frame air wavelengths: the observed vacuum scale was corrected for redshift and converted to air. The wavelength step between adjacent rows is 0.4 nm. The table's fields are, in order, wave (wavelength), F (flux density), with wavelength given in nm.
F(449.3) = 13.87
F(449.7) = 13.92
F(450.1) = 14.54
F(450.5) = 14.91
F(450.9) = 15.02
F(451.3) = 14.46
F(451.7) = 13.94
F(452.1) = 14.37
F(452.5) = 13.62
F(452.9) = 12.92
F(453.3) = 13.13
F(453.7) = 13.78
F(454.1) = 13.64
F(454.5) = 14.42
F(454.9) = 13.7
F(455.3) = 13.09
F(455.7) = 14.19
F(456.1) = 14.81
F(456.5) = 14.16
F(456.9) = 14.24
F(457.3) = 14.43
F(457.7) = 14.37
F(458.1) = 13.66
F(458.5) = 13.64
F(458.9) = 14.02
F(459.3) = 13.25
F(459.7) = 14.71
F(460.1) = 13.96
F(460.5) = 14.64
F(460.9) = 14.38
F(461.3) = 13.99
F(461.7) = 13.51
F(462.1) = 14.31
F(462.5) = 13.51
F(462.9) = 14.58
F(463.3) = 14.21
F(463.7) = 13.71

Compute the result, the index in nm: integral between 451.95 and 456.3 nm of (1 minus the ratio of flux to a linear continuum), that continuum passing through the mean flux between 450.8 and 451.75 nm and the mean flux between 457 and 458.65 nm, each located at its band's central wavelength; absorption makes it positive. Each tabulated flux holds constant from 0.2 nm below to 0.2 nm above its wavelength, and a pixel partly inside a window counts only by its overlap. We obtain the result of 0.16 nm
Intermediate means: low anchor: 14.5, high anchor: 14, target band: 13.8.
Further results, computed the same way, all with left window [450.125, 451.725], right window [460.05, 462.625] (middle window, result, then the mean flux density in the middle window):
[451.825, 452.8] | 0.05 nm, 13.9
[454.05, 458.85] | 0.10 nm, 14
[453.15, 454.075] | 0.06 nm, 13.5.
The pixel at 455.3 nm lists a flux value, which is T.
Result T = 13.09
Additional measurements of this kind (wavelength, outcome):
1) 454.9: 13.7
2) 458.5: 13.64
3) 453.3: 13.13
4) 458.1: 13.66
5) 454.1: 13.64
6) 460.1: 13.96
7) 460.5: 14.64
